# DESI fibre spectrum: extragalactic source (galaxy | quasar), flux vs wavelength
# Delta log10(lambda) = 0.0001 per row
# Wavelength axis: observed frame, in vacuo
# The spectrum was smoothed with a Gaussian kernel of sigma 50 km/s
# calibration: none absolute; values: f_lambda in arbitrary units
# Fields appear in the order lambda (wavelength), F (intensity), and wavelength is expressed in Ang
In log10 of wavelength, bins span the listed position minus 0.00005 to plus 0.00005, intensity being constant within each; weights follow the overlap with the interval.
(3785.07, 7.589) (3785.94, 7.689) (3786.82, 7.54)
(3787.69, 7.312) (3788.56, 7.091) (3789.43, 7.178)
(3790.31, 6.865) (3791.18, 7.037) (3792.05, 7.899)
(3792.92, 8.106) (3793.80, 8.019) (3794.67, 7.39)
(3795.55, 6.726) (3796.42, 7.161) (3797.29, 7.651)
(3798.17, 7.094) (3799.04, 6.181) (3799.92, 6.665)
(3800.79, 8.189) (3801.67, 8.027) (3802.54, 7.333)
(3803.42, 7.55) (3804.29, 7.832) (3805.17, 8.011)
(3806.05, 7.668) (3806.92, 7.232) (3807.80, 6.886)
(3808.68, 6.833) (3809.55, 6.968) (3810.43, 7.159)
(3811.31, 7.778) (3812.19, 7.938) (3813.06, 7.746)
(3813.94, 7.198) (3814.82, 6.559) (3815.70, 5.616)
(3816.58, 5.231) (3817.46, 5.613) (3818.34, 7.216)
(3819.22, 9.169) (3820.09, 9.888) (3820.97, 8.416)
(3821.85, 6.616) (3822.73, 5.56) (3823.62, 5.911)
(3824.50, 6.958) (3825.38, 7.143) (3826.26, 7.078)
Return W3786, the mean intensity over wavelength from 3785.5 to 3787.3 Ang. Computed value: 7.59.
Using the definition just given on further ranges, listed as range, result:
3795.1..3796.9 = 6.97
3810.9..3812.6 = 7.85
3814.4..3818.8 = 6.05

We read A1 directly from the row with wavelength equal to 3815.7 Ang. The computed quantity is 5.616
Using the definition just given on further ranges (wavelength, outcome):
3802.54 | 7.333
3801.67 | 8.027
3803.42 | 7.55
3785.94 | 7.689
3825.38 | 7.143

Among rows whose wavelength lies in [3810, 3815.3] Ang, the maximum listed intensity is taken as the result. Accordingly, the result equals 7.938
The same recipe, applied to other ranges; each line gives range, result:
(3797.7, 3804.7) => 8.189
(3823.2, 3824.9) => 6.958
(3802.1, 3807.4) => 8.011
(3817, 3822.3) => 9.888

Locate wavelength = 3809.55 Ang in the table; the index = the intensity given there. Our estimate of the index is 6.968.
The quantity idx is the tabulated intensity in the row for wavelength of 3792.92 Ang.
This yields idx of 8.106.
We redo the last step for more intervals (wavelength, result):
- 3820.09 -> 9.888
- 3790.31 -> 6.865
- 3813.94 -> 7.198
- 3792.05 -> 7.899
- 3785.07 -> 7.589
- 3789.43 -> 7.178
